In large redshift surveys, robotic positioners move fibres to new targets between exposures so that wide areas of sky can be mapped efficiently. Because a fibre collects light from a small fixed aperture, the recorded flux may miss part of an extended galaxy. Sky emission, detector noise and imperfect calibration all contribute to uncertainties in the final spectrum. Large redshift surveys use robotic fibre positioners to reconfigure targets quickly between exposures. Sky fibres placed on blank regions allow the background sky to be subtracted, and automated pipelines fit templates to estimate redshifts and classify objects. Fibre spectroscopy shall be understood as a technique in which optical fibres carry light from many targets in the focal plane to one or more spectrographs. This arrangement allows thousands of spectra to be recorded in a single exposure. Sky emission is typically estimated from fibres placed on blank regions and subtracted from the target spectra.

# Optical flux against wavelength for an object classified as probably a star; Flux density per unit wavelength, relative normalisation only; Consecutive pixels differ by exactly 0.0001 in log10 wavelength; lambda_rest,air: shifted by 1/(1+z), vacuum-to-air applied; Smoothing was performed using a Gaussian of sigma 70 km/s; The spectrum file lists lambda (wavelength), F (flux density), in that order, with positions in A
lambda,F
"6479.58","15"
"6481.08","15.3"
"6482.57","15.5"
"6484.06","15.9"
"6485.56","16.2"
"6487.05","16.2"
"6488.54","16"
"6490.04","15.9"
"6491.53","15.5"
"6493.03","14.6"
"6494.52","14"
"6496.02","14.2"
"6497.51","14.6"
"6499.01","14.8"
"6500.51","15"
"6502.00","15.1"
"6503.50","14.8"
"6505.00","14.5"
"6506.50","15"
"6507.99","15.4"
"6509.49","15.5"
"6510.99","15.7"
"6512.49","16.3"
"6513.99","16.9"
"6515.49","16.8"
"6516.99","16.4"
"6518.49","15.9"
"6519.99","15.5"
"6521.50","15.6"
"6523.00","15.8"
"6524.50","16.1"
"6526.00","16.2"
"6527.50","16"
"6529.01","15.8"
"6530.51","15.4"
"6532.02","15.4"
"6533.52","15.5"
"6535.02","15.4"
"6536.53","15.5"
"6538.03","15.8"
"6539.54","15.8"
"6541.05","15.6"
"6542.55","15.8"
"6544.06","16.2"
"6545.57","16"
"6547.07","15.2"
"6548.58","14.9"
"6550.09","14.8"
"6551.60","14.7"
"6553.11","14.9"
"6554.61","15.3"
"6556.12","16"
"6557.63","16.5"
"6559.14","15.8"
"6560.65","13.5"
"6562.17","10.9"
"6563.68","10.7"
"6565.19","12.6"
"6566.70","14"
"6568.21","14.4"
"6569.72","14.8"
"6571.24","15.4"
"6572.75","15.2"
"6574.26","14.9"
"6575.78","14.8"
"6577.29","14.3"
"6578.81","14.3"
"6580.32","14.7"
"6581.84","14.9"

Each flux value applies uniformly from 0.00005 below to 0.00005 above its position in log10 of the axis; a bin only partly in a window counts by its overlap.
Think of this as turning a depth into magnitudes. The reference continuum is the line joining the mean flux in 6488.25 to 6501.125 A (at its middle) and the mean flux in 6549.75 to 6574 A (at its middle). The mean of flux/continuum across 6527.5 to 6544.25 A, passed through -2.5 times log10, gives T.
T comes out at -0.08 mag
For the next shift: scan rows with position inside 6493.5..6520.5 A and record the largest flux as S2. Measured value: 16.9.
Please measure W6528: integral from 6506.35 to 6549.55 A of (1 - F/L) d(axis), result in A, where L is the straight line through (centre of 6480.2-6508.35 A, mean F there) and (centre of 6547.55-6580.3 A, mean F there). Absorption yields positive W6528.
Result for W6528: -2.8 A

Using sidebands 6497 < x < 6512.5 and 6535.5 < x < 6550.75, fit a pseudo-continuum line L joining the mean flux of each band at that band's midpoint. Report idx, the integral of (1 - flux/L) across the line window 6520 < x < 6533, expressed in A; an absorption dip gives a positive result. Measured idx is -0.3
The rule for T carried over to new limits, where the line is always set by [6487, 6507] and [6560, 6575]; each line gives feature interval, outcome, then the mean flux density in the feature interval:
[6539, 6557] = -0.106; 15.4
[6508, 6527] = -0.103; 16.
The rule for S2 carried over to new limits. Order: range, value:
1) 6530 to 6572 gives 16.5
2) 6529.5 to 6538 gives 15.5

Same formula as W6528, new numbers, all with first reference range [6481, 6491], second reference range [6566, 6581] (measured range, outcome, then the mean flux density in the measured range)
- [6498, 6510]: 0.5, 15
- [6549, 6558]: -0.2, 15.3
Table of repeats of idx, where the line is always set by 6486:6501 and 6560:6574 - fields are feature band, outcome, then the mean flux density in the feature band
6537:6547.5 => -1.3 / 15.8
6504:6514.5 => -0.6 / 15.6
